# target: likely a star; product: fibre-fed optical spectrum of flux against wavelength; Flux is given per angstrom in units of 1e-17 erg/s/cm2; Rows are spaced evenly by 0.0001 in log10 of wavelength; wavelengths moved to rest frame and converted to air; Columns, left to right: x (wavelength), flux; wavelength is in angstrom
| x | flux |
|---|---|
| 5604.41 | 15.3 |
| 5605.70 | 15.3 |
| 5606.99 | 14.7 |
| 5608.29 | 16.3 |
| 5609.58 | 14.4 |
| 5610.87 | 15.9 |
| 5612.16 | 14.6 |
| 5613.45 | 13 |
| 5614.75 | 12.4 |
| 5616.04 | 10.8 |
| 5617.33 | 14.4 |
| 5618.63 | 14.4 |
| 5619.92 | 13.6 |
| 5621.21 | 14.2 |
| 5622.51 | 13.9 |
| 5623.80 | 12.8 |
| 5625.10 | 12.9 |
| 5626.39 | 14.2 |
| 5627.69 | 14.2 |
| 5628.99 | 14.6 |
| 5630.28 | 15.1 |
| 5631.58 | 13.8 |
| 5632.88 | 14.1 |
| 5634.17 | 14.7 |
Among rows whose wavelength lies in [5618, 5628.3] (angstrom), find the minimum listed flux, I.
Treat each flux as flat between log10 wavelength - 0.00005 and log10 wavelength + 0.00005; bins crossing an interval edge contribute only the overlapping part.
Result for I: 12.8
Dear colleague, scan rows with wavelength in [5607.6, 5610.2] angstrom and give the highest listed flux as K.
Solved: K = 16.3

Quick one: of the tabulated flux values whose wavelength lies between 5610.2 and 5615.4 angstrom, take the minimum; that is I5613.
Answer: 12.4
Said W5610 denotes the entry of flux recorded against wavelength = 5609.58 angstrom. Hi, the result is 14.4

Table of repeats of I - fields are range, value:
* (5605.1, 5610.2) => 14.4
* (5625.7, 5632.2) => 13.8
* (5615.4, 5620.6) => 10.8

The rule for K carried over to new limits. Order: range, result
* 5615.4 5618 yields 14.4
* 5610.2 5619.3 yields 15.9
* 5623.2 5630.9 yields 15.1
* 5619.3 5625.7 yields 14.2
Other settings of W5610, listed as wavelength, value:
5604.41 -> 15.3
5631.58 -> 13.8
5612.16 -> 14.6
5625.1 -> 12.9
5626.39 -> 14.2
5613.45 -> 13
